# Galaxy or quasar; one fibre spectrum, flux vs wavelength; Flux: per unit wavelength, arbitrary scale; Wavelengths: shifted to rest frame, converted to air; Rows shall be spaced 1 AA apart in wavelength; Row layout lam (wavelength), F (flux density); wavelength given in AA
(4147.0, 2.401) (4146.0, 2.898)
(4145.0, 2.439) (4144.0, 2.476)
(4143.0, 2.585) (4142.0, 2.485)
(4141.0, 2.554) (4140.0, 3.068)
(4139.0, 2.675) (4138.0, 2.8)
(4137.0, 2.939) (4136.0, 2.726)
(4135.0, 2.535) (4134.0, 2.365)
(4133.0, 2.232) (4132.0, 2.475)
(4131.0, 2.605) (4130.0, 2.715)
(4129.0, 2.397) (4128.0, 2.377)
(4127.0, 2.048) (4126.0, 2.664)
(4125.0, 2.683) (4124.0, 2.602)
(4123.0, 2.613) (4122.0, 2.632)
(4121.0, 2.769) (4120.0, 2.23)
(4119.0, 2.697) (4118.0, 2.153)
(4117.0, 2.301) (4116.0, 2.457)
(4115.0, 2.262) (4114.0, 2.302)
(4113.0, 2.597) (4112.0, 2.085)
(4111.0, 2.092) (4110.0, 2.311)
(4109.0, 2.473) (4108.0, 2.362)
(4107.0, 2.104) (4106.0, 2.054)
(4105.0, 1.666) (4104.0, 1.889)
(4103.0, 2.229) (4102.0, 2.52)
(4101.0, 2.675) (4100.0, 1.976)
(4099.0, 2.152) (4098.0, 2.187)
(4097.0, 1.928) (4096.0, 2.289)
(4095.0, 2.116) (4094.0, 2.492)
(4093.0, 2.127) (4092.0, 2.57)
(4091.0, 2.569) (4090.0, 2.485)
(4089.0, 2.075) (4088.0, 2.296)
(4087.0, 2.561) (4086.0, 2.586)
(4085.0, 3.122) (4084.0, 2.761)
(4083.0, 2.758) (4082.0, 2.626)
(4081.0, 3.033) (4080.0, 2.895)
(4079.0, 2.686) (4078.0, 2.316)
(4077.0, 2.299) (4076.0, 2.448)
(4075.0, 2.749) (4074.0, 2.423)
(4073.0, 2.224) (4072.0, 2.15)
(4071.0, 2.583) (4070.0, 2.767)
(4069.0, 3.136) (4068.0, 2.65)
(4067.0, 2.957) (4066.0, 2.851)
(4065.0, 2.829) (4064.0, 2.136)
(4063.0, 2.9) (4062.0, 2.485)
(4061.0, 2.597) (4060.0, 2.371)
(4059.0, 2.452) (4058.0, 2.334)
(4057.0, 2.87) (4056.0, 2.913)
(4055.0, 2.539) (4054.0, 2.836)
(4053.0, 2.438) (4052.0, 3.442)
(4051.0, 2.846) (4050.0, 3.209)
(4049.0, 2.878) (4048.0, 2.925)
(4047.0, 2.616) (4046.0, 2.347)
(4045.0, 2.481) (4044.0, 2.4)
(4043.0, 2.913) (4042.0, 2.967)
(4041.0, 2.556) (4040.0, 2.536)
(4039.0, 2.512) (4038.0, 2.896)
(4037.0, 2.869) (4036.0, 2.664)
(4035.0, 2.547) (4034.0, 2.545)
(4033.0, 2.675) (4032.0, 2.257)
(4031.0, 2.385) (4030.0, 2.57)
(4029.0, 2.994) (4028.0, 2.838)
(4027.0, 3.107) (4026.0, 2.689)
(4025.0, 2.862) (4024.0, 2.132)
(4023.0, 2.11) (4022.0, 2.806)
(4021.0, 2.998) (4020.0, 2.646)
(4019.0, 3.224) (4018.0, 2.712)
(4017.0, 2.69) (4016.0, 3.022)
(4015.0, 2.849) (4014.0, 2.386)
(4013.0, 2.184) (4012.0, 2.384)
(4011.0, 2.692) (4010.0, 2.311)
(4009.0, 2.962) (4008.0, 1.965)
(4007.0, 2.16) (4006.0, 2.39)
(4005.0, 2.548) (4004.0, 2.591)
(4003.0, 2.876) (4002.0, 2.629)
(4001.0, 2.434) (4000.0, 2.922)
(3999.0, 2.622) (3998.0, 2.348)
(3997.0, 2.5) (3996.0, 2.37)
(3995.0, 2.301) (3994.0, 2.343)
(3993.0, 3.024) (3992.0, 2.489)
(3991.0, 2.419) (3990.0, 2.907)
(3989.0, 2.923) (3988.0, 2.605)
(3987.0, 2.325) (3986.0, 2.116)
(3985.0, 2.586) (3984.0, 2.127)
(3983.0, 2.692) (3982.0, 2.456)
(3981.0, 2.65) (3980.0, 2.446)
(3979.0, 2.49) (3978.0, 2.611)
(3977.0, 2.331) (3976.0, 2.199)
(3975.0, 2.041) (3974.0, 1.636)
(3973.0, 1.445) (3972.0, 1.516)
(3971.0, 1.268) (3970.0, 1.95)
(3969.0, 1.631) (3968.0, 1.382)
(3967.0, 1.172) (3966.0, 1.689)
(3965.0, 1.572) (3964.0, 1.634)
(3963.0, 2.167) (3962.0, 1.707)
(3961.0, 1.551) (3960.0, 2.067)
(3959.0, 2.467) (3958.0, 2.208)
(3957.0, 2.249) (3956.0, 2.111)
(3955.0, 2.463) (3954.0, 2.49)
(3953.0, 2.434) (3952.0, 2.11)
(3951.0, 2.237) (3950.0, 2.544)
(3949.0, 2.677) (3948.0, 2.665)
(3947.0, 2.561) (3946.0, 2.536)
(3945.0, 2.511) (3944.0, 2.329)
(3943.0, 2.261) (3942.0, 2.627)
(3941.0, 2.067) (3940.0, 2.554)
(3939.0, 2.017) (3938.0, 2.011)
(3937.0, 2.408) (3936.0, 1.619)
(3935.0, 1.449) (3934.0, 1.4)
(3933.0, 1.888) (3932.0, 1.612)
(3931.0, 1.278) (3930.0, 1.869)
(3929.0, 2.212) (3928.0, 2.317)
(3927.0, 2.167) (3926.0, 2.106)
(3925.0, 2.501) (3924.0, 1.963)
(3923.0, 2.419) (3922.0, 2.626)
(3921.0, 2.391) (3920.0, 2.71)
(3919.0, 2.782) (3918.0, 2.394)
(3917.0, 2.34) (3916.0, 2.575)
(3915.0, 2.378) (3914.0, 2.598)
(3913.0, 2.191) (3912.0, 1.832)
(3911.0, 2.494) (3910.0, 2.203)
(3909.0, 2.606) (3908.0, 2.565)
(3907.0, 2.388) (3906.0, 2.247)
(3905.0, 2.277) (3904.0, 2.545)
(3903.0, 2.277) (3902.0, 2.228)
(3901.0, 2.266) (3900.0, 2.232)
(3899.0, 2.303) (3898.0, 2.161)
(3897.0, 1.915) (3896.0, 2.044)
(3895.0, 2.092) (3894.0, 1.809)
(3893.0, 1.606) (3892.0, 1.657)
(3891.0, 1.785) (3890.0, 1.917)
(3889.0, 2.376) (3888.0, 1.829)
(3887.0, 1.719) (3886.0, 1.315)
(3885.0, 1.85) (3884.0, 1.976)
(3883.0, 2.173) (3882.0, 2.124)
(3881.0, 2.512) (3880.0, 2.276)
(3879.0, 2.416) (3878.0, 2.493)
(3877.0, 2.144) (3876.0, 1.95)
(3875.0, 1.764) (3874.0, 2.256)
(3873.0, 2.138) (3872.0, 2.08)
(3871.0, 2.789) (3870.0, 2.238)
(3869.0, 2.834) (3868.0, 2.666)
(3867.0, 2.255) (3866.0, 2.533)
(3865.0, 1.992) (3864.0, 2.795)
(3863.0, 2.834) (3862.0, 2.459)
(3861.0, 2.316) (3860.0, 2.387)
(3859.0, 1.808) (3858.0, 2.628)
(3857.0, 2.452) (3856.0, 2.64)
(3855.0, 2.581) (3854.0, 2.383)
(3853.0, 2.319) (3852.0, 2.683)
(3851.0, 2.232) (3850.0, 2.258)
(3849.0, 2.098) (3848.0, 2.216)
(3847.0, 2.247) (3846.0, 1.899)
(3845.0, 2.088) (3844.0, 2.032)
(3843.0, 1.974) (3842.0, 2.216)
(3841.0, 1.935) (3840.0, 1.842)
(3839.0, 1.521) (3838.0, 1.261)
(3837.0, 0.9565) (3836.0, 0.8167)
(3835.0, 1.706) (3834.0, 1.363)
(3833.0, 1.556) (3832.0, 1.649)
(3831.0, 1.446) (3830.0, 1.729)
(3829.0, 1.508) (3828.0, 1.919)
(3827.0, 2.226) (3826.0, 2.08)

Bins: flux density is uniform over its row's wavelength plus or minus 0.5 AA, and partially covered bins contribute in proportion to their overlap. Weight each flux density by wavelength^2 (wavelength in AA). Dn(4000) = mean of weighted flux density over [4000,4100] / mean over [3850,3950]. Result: 1.25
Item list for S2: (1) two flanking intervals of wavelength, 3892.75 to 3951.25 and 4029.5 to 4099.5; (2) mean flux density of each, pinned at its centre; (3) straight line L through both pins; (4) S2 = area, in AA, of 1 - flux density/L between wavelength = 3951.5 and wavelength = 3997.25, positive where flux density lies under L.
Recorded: 3.9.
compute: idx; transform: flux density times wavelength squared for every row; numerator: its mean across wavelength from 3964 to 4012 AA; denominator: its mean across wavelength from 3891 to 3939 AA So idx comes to 1.1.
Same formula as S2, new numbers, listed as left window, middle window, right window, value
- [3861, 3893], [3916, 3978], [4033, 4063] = 7.6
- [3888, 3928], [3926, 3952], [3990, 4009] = 2.1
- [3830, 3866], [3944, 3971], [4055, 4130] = 1.6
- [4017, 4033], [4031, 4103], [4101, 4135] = -1.1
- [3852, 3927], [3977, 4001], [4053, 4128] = -1.6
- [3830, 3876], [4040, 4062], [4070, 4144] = -3.1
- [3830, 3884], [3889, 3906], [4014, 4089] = 1.2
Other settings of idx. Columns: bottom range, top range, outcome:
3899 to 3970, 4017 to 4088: 1.30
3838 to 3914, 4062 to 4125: 1.24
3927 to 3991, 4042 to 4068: 1.33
